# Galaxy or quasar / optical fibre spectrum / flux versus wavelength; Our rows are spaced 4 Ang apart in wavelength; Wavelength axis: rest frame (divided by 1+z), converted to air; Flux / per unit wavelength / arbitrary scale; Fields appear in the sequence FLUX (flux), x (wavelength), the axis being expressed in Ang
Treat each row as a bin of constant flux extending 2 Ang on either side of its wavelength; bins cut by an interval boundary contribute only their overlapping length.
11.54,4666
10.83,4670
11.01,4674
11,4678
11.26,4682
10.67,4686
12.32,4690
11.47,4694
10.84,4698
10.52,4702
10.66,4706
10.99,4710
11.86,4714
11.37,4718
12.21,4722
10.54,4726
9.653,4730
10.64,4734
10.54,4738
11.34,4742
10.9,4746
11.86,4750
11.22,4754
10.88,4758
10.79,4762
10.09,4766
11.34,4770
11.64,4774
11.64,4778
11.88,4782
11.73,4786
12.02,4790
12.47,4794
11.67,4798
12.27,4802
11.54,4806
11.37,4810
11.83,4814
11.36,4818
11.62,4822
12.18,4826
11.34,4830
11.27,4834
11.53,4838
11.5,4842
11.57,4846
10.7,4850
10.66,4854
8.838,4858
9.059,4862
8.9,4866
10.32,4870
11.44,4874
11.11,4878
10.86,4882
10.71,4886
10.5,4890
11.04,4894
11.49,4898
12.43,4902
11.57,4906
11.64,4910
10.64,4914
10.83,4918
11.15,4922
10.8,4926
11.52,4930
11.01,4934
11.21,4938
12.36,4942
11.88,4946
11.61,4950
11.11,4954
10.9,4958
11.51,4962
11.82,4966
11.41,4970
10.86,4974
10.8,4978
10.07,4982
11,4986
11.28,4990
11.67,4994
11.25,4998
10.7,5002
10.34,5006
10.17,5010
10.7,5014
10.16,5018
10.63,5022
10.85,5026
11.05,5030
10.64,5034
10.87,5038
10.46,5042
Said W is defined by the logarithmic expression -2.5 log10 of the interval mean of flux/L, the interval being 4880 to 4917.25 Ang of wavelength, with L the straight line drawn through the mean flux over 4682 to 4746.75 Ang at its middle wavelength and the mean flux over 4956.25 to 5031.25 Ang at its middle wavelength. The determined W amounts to -0.02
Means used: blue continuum 11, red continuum 10.9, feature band 11.2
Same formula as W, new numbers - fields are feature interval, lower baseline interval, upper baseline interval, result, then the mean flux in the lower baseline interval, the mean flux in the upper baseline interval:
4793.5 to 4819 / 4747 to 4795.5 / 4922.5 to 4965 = -0.03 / 11.4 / 11.4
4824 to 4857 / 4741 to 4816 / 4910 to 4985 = 0.01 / 11.5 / 11.2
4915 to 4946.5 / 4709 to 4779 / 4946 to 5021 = -0.03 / 11.1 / 11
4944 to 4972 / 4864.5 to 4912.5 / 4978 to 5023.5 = -0.06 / 11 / 10.7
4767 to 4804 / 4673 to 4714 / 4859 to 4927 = -0.08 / 11.1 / 10.8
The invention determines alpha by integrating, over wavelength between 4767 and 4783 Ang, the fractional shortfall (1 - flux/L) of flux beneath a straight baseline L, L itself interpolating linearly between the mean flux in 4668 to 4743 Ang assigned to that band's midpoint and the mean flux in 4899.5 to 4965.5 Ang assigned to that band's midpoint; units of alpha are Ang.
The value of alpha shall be -0.5 Ang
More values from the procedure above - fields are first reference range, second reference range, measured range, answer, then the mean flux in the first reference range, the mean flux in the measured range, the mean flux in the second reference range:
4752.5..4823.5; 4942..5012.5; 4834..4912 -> 3.4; 11.5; 10.8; 11.1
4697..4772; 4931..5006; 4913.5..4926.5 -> 0.3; 11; 10.9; 11.2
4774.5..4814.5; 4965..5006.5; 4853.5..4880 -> 3.5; 11.8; 10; 11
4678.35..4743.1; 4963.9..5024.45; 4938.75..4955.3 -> -1.3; 11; 11.7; 10.9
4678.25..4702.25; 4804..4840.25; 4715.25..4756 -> 1.0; 11.2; 11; 11.6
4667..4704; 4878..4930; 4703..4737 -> 0.5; 11.1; 11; 11.2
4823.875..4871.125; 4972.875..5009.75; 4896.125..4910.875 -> -1.5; 10.7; 11.8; 10.9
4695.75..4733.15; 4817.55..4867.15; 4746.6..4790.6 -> -1.8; 11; 11.3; 10.8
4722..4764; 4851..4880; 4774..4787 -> -1.3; 10.9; 11.7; 10.1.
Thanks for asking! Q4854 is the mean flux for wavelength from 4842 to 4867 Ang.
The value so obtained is 10.1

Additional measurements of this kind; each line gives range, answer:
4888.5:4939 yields 11.2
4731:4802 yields 11.3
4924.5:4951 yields 11.5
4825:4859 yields 11.1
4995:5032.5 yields 10.7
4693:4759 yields 11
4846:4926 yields 10.8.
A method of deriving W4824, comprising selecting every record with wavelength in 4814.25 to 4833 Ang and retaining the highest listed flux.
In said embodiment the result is 12.18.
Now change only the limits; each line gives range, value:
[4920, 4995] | 12.36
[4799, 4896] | 12.27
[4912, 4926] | 11.15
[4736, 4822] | 12.47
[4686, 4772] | 12.32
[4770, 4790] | 12.02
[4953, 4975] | 11.82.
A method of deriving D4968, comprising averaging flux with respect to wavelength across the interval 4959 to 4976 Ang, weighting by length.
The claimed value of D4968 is 11.4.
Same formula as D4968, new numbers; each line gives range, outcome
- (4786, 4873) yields 11.2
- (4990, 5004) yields 11.2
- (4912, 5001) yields 11.2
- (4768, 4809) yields 11.8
